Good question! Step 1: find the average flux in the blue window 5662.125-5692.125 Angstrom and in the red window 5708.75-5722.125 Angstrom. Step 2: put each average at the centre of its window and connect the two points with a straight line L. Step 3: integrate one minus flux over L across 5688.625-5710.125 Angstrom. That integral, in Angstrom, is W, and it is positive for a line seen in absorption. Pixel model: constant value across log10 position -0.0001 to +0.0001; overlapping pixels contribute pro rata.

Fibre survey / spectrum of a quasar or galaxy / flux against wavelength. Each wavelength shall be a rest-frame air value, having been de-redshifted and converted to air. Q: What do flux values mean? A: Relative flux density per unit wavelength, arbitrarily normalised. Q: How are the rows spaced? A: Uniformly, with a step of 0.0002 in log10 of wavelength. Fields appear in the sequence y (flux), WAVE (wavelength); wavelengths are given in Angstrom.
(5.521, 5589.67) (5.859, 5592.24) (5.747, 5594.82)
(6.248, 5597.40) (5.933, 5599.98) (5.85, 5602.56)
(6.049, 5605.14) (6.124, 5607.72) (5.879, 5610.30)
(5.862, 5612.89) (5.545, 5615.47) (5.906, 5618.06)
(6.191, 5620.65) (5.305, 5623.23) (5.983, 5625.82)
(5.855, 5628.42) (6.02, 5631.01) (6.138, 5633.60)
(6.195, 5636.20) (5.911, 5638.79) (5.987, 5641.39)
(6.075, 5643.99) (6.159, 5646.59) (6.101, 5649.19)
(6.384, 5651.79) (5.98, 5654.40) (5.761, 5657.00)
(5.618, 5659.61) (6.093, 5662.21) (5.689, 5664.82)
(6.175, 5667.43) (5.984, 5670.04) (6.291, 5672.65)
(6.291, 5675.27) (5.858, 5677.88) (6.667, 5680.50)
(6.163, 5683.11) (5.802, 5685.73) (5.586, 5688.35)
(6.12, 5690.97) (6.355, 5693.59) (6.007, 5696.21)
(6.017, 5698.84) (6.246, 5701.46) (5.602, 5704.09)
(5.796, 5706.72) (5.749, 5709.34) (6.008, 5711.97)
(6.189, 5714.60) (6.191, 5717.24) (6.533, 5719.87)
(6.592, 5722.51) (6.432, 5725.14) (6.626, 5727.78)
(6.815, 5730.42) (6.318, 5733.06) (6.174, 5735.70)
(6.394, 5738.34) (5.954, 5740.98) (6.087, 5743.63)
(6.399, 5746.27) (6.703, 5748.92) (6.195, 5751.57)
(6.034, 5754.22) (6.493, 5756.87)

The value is 0.6 Angstrom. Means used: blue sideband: 6.06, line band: 5.97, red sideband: 6.18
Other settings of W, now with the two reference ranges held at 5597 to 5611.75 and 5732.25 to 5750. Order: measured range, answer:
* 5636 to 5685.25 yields 0.40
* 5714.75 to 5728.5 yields -0.44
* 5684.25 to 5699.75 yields 0.50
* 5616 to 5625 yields 0.36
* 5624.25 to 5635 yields 0.12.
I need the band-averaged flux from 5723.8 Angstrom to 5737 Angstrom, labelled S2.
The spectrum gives 6.47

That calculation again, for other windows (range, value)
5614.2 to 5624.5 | 5.74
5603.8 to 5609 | 6.09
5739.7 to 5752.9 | 6.27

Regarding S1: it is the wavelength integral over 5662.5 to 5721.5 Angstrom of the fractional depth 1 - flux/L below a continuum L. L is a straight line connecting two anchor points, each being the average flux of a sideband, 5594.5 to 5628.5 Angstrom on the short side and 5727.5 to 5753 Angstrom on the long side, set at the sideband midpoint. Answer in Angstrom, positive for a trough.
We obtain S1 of 1.1 Angstrom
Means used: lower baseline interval 5.9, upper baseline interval 6.35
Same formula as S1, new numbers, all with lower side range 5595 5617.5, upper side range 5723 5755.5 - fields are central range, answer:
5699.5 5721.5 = 0.7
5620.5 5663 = 0.4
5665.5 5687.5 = 0.1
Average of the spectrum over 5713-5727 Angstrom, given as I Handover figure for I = 6.39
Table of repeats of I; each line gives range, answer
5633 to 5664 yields 6.03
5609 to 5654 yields 5.97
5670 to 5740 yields 6.18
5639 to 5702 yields 6.05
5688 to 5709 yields 5.97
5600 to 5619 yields 5.89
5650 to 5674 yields 6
